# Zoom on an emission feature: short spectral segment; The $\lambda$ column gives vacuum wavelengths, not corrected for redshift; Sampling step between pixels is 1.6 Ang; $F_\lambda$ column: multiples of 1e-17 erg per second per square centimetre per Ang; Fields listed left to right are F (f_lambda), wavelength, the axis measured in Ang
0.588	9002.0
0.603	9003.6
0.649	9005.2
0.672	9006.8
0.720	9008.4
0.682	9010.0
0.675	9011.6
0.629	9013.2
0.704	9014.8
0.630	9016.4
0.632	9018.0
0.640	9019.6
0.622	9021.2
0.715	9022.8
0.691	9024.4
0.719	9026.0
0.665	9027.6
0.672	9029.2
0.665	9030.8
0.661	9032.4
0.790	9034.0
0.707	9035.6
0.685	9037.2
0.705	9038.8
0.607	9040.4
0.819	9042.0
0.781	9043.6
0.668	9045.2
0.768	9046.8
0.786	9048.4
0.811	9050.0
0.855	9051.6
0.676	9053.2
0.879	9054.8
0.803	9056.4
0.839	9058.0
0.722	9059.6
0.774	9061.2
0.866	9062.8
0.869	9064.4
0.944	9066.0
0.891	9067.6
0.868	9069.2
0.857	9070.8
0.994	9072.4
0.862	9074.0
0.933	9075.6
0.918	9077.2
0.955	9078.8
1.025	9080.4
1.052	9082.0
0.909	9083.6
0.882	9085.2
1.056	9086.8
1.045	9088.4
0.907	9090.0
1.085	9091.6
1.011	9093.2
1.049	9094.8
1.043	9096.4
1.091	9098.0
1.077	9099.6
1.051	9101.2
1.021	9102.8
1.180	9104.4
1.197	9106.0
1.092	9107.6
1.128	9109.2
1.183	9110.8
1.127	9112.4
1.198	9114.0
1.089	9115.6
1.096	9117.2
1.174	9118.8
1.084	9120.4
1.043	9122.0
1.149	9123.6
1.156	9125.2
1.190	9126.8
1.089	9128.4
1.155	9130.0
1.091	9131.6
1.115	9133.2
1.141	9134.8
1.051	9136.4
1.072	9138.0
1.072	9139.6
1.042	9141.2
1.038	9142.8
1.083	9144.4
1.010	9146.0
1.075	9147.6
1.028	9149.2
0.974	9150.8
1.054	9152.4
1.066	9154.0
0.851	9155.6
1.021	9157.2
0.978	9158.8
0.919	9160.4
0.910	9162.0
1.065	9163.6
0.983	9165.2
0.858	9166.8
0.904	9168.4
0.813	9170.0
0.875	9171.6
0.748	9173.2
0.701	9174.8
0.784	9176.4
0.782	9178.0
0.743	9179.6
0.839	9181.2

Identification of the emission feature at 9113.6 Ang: Mg II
